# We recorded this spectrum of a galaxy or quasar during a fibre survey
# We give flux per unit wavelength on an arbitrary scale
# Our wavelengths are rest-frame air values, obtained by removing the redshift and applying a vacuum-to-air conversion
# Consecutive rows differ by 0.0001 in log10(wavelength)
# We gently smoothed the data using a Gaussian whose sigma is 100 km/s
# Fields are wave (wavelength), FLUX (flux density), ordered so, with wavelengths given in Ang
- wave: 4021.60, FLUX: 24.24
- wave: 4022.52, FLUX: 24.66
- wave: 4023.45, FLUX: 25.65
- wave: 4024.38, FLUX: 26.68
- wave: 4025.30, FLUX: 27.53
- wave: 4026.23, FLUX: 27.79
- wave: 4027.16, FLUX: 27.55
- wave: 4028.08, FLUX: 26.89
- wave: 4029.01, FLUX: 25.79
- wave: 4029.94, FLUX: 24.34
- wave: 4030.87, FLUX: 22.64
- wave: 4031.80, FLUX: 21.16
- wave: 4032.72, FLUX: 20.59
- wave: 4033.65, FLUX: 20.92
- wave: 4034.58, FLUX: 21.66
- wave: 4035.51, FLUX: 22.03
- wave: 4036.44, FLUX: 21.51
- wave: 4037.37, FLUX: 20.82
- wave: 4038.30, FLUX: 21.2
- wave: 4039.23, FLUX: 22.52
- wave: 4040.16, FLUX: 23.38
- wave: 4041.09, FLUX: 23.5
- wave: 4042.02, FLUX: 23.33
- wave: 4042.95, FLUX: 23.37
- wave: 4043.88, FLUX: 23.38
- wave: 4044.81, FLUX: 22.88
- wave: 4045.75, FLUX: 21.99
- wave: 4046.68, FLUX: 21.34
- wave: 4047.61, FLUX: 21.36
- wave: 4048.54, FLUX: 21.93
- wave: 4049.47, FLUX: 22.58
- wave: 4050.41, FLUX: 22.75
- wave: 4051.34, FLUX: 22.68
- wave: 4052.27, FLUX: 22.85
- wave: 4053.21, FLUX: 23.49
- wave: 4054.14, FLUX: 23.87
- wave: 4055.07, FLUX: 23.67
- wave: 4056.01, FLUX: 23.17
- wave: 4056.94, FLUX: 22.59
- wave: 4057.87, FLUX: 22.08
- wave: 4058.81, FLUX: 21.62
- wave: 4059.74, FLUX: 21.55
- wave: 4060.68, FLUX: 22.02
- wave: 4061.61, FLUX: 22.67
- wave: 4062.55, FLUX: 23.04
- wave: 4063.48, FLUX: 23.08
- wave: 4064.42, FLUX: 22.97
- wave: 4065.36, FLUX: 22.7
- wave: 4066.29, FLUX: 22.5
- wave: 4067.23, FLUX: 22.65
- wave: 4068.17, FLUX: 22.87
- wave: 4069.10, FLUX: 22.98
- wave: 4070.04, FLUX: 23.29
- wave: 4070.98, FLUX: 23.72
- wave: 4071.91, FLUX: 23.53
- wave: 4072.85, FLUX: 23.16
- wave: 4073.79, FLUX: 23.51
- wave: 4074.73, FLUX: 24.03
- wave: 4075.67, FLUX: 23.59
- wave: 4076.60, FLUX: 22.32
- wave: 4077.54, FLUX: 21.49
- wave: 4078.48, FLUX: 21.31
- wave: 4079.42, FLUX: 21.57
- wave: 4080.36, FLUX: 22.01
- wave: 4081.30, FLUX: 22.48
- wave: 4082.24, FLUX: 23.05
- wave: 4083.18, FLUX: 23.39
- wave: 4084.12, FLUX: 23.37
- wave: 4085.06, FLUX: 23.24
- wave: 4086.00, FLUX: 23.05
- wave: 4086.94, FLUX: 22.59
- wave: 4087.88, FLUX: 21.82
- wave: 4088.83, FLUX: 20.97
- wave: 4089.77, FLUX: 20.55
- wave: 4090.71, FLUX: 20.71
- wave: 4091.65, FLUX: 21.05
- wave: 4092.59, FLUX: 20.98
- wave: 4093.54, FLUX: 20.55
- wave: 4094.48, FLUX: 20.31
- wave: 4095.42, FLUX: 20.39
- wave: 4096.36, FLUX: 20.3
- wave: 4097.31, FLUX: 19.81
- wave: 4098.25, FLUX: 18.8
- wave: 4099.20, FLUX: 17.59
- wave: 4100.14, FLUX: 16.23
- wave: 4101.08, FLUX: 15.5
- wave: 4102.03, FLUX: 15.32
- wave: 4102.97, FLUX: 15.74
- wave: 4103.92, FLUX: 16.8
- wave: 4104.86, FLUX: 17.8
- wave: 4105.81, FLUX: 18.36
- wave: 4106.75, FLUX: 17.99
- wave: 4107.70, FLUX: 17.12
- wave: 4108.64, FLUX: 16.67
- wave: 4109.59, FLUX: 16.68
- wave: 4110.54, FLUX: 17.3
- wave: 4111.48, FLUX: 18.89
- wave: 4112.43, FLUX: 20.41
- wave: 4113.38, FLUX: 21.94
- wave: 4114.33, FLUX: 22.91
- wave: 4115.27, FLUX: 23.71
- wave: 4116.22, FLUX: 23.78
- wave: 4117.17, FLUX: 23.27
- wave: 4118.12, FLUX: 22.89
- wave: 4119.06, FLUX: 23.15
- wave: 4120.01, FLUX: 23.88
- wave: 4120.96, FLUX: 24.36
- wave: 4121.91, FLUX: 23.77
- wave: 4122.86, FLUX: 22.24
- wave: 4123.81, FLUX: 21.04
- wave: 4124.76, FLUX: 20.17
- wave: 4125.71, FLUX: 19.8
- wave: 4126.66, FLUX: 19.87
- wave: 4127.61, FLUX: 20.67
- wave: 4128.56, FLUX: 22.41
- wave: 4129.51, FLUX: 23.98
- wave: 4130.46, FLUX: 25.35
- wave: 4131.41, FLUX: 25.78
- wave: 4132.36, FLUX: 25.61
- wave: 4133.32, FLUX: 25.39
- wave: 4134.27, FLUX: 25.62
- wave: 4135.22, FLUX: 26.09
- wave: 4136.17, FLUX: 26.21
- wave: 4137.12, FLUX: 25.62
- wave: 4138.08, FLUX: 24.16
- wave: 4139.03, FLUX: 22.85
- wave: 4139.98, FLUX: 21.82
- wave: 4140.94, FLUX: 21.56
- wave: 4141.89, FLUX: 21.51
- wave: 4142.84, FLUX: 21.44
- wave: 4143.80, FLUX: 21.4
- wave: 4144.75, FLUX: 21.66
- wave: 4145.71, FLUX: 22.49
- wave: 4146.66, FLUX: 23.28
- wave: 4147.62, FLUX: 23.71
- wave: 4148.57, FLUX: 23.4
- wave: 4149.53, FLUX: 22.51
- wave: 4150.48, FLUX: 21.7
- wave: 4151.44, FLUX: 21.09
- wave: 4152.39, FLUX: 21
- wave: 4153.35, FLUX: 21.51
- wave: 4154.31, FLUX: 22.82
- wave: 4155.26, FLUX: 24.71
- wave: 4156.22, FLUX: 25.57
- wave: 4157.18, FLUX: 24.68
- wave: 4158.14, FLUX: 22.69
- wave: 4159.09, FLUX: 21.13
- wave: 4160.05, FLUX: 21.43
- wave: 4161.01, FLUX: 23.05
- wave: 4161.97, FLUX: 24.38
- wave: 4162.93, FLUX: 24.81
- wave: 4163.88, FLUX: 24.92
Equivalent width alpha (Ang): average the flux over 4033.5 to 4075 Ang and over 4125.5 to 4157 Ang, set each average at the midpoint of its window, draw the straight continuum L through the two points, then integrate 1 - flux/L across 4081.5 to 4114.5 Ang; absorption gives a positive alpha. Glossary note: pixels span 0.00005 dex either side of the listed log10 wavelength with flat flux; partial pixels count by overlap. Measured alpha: 4.67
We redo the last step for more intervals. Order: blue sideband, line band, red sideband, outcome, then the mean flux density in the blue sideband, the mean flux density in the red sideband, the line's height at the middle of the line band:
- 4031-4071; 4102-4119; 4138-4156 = 2.19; 22.5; 22.4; 22.4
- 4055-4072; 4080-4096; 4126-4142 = 0.92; 22.7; 23.8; 23.1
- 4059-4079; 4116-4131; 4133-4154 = 0.26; 22.8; 23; 22.9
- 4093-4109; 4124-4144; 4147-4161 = -2.17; 18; 22.7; 20.9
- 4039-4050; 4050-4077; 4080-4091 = -0.55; 22.6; 22.3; 22.5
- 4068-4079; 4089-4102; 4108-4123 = 1.70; 23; 21.6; 22.2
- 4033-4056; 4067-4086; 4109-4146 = -0.32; 22.5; 22.6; 22.5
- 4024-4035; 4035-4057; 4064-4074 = 1.19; 24.5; 23.1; 23.9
